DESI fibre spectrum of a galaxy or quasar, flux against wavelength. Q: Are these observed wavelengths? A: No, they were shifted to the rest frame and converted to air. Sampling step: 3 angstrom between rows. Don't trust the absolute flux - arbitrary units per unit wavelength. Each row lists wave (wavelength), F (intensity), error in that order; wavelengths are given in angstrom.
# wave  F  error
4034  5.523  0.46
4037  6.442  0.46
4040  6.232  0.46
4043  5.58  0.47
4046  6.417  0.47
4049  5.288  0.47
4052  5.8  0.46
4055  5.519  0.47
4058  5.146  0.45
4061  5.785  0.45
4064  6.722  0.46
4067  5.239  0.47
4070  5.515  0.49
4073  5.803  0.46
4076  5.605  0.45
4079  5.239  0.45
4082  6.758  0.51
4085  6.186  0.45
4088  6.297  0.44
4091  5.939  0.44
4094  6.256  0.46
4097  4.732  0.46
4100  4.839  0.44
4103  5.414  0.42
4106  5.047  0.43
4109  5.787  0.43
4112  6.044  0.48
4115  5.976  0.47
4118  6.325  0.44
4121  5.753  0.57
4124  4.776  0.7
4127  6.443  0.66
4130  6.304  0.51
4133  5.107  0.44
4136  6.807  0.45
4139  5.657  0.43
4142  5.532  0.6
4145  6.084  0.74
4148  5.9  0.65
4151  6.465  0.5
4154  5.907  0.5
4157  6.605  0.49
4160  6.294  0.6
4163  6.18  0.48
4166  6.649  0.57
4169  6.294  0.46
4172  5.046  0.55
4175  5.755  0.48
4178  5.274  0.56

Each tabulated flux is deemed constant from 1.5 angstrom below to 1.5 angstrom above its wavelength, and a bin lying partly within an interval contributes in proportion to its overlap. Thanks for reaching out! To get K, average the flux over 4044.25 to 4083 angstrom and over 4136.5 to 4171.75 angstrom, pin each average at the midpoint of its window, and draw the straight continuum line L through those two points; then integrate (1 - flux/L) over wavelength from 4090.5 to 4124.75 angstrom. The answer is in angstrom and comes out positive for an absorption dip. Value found 2.00 angstrom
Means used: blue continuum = 5.74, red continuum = 6.12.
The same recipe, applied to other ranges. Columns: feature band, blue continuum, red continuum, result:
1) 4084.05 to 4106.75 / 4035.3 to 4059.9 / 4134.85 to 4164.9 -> 1.39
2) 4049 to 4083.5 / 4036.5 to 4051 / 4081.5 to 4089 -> 2.59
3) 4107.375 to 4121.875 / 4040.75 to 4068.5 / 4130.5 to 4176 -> -0.16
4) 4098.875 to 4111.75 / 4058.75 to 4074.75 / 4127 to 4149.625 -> 1.12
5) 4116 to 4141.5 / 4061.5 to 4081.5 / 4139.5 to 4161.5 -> 0.48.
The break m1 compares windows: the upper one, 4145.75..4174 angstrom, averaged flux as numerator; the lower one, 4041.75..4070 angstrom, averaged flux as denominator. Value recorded 1.07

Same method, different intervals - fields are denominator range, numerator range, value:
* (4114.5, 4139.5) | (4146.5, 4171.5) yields 1.05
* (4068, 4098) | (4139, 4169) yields 1.05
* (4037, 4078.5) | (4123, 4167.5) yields 1.05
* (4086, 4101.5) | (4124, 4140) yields 1.06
